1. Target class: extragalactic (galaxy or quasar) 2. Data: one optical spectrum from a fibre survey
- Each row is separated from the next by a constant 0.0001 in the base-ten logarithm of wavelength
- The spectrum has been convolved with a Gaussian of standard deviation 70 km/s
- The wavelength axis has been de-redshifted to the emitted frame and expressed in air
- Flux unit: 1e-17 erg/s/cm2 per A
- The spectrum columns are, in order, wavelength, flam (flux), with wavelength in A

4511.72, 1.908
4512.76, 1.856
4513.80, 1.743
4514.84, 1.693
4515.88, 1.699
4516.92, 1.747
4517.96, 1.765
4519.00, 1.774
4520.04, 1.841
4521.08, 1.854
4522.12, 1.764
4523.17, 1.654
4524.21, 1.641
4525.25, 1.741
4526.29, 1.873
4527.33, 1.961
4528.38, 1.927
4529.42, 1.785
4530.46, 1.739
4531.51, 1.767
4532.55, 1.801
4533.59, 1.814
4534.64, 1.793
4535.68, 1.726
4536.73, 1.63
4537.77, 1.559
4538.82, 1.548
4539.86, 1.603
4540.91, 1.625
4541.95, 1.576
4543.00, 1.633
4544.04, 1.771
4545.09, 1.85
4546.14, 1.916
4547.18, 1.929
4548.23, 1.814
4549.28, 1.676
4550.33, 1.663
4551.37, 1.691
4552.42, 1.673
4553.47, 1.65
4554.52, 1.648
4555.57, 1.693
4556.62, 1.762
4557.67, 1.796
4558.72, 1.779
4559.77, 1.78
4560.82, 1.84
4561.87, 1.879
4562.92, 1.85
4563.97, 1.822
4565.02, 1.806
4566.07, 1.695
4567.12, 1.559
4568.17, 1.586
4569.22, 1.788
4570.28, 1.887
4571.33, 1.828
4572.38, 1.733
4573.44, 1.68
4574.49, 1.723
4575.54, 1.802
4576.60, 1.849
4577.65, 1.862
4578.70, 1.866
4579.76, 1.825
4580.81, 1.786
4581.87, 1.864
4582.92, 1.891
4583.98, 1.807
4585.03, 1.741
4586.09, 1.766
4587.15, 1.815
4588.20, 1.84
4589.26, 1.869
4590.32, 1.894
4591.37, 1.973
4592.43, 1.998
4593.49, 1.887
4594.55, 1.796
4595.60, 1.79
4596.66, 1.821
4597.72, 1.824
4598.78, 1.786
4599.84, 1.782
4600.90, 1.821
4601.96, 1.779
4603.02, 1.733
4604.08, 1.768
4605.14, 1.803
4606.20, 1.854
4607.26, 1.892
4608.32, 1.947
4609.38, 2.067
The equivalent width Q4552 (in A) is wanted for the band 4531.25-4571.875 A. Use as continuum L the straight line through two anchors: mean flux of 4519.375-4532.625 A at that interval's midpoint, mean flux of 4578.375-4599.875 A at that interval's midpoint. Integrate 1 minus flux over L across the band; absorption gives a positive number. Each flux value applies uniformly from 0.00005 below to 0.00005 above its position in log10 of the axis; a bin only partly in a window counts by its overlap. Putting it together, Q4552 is 1.7 A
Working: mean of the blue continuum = 1.8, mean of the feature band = 1.74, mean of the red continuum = 1.84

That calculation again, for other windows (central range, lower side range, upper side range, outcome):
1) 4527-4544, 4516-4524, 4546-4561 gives 0.4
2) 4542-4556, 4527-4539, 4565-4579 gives 0.2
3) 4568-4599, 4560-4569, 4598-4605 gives -0.9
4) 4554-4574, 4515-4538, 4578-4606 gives 0.5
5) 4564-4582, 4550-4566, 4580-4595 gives 0.3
